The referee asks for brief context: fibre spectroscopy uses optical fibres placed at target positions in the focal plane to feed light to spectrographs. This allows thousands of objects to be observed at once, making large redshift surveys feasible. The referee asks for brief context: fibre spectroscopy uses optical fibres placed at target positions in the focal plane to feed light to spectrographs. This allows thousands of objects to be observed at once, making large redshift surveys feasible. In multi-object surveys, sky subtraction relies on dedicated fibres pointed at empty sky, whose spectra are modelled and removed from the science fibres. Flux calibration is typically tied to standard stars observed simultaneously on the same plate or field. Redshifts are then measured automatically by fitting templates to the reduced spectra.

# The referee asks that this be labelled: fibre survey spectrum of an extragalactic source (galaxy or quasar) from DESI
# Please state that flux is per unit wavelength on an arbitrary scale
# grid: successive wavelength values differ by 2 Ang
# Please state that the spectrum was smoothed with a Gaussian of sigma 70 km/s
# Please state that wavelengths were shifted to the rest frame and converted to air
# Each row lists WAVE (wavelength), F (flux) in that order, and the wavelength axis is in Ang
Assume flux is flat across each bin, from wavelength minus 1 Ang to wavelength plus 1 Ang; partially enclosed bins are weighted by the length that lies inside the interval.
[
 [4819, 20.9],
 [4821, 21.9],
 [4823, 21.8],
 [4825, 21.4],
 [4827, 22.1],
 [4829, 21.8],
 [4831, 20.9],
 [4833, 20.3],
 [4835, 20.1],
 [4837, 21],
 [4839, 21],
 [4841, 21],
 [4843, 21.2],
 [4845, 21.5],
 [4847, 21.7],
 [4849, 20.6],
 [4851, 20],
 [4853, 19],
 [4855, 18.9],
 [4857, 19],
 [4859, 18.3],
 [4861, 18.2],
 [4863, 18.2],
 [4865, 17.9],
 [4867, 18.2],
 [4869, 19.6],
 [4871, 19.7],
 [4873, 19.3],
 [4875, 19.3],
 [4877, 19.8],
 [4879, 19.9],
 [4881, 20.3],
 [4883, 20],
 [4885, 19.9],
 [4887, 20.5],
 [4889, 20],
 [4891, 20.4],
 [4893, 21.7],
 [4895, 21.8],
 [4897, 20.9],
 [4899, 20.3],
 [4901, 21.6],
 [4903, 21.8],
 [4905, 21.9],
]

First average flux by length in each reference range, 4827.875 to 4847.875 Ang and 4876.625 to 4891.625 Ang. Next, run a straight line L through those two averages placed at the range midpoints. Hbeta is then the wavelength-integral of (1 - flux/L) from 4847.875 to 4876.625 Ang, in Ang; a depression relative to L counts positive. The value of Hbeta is 2.1 Ang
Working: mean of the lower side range 21.1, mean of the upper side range 20.1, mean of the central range 19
